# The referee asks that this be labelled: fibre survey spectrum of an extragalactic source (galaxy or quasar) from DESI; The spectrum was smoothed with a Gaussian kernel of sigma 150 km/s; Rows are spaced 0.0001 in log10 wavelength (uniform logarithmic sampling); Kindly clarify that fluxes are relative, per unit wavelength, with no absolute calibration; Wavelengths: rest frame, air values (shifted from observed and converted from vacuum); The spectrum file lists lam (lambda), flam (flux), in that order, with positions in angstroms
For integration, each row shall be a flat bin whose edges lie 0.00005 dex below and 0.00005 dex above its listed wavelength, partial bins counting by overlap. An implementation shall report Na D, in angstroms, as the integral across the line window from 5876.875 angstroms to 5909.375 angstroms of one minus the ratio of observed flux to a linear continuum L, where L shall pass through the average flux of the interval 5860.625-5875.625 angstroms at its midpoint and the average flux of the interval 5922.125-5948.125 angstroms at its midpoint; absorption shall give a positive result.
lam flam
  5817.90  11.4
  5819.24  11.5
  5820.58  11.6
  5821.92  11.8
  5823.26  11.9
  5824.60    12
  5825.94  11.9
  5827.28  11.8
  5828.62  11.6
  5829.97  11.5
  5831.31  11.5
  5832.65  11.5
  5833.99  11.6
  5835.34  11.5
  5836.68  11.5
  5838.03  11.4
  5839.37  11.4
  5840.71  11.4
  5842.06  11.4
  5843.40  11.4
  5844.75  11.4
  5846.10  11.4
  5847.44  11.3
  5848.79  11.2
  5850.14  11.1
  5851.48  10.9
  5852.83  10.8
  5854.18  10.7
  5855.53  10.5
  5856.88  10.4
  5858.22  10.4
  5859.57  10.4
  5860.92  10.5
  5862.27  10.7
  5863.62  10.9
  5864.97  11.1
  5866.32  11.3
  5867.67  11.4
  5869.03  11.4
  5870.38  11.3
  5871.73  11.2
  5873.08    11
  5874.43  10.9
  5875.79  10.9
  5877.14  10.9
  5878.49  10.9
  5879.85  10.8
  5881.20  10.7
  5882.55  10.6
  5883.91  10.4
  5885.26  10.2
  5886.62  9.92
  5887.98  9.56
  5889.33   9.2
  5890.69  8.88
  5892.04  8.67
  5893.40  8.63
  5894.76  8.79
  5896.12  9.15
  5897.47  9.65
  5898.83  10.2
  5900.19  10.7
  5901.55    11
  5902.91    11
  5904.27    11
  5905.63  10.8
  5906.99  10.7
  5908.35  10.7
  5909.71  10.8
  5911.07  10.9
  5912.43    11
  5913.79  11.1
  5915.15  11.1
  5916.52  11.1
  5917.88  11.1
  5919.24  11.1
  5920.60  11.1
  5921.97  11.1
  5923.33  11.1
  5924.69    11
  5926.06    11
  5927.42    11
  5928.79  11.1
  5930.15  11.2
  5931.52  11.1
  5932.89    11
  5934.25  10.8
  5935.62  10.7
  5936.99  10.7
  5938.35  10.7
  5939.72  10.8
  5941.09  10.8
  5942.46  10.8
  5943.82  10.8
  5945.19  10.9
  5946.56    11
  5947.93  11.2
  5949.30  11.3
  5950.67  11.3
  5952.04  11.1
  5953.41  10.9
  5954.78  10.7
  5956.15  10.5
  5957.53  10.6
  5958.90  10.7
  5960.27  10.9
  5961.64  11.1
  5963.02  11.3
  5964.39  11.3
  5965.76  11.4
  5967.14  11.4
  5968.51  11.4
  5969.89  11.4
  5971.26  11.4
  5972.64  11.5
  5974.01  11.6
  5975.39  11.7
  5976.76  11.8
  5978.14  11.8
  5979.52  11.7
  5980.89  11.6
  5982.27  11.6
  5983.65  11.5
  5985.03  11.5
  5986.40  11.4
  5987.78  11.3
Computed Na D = 2.6 angstroms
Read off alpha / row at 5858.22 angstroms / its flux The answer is 10.4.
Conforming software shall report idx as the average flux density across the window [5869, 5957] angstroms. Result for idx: 10.7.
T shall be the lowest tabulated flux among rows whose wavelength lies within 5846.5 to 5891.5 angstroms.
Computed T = 8.88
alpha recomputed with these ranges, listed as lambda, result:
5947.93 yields 11.2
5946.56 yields 11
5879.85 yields 10.8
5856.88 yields 10.4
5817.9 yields 11.4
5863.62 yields 10.9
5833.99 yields 11.6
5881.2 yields 10.7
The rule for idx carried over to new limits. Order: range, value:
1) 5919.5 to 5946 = 10.9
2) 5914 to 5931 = 11.1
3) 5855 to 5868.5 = 10.8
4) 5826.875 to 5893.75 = 10.8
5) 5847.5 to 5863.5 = 10.7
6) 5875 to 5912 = 10.2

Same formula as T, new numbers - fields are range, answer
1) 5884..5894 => 8.63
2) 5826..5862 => 10.4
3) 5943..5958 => 10.5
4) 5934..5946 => 10.7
